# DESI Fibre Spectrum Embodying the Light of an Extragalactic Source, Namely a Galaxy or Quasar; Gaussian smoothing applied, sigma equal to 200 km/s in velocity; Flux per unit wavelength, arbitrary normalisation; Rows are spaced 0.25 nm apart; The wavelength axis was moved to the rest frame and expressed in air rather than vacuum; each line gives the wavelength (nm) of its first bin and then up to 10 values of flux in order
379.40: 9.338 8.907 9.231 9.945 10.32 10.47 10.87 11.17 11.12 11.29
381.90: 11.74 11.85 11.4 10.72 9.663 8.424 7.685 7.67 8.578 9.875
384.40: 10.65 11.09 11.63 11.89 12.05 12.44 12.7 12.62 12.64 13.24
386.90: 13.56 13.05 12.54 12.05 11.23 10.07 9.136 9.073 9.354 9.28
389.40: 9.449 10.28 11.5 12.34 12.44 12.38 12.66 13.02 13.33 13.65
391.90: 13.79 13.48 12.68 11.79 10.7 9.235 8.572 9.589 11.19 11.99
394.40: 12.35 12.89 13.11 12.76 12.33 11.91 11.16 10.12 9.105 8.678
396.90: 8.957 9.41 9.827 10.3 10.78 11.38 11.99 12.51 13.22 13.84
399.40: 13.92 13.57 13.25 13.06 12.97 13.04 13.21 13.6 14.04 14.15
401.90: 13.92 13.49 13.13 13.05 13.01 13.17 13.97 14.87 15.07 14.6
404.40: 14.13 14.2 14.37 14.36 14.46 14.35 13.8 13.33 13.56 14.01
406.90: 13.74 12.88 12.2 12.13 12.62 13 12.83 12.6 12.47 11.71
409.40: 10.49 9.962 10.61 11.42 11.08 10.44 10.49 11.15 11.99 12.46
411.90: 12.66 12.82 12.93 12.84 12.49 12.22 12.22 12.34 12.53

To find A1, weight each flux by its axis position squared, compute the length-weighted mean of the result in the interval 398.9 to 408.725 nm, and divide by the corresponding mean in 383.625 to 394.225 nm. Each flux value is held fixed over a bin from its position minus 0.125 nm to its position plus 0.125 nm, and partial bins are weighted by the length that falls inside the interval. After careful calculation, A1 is 1.28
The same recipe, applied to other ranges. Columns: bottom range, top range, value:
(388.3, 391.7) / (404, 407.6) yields 1.33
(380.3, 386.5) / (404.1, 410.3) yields 1.35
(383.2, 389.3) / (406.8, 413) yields 1.23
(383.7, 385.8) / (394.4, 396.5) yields 1.13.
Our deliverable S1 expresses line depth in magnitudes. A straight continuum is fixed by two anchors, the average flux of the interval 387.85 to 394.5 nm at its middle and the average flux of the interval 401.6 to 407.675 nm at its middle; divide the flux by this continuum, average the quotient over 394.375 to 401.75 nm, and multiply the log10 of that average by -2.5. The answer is 0.05 mag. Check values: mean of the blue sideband 11.3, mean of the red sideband 13.8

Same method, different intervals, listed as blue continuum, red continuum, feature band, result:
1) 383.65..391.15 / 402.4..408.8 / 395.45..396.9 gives 0.214 mag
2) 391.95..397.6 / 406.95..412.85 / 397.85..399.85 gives -0.134 mag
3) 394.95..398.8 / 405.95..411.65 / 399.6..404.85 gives -0.202 mag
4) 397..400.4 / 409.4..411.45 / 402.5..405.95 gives -0.222 mag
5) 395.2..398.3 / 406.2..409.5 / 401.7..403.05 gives -0.159 mag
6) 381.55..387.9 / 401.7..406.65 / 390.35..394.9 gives 0.028 mag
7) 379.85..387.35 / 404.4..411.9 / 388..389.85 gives 0.179 mag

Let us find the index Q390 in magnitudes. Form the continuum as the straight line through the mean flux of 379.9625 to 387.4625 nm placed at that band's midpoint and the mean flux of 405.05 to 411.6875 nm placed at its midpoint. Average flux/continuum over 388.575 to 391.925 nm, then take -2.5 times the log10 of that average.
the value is -0.015 mag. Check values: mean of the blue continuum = 11.1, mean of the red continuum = 12.4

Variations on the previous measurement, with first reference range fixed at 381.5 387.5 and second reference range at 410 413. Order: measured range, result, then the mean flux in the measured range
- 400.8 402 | -0.19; 13.8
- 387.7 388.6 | 0.11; 10.2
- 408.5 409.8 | 0.03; 11.5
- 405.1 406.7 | -0.19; 14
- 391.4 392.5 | -0.18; 13.4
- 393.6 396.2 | -0.04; 11.9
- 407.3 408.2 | -0.06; 12.5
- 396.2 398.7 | 0.13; 10.2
